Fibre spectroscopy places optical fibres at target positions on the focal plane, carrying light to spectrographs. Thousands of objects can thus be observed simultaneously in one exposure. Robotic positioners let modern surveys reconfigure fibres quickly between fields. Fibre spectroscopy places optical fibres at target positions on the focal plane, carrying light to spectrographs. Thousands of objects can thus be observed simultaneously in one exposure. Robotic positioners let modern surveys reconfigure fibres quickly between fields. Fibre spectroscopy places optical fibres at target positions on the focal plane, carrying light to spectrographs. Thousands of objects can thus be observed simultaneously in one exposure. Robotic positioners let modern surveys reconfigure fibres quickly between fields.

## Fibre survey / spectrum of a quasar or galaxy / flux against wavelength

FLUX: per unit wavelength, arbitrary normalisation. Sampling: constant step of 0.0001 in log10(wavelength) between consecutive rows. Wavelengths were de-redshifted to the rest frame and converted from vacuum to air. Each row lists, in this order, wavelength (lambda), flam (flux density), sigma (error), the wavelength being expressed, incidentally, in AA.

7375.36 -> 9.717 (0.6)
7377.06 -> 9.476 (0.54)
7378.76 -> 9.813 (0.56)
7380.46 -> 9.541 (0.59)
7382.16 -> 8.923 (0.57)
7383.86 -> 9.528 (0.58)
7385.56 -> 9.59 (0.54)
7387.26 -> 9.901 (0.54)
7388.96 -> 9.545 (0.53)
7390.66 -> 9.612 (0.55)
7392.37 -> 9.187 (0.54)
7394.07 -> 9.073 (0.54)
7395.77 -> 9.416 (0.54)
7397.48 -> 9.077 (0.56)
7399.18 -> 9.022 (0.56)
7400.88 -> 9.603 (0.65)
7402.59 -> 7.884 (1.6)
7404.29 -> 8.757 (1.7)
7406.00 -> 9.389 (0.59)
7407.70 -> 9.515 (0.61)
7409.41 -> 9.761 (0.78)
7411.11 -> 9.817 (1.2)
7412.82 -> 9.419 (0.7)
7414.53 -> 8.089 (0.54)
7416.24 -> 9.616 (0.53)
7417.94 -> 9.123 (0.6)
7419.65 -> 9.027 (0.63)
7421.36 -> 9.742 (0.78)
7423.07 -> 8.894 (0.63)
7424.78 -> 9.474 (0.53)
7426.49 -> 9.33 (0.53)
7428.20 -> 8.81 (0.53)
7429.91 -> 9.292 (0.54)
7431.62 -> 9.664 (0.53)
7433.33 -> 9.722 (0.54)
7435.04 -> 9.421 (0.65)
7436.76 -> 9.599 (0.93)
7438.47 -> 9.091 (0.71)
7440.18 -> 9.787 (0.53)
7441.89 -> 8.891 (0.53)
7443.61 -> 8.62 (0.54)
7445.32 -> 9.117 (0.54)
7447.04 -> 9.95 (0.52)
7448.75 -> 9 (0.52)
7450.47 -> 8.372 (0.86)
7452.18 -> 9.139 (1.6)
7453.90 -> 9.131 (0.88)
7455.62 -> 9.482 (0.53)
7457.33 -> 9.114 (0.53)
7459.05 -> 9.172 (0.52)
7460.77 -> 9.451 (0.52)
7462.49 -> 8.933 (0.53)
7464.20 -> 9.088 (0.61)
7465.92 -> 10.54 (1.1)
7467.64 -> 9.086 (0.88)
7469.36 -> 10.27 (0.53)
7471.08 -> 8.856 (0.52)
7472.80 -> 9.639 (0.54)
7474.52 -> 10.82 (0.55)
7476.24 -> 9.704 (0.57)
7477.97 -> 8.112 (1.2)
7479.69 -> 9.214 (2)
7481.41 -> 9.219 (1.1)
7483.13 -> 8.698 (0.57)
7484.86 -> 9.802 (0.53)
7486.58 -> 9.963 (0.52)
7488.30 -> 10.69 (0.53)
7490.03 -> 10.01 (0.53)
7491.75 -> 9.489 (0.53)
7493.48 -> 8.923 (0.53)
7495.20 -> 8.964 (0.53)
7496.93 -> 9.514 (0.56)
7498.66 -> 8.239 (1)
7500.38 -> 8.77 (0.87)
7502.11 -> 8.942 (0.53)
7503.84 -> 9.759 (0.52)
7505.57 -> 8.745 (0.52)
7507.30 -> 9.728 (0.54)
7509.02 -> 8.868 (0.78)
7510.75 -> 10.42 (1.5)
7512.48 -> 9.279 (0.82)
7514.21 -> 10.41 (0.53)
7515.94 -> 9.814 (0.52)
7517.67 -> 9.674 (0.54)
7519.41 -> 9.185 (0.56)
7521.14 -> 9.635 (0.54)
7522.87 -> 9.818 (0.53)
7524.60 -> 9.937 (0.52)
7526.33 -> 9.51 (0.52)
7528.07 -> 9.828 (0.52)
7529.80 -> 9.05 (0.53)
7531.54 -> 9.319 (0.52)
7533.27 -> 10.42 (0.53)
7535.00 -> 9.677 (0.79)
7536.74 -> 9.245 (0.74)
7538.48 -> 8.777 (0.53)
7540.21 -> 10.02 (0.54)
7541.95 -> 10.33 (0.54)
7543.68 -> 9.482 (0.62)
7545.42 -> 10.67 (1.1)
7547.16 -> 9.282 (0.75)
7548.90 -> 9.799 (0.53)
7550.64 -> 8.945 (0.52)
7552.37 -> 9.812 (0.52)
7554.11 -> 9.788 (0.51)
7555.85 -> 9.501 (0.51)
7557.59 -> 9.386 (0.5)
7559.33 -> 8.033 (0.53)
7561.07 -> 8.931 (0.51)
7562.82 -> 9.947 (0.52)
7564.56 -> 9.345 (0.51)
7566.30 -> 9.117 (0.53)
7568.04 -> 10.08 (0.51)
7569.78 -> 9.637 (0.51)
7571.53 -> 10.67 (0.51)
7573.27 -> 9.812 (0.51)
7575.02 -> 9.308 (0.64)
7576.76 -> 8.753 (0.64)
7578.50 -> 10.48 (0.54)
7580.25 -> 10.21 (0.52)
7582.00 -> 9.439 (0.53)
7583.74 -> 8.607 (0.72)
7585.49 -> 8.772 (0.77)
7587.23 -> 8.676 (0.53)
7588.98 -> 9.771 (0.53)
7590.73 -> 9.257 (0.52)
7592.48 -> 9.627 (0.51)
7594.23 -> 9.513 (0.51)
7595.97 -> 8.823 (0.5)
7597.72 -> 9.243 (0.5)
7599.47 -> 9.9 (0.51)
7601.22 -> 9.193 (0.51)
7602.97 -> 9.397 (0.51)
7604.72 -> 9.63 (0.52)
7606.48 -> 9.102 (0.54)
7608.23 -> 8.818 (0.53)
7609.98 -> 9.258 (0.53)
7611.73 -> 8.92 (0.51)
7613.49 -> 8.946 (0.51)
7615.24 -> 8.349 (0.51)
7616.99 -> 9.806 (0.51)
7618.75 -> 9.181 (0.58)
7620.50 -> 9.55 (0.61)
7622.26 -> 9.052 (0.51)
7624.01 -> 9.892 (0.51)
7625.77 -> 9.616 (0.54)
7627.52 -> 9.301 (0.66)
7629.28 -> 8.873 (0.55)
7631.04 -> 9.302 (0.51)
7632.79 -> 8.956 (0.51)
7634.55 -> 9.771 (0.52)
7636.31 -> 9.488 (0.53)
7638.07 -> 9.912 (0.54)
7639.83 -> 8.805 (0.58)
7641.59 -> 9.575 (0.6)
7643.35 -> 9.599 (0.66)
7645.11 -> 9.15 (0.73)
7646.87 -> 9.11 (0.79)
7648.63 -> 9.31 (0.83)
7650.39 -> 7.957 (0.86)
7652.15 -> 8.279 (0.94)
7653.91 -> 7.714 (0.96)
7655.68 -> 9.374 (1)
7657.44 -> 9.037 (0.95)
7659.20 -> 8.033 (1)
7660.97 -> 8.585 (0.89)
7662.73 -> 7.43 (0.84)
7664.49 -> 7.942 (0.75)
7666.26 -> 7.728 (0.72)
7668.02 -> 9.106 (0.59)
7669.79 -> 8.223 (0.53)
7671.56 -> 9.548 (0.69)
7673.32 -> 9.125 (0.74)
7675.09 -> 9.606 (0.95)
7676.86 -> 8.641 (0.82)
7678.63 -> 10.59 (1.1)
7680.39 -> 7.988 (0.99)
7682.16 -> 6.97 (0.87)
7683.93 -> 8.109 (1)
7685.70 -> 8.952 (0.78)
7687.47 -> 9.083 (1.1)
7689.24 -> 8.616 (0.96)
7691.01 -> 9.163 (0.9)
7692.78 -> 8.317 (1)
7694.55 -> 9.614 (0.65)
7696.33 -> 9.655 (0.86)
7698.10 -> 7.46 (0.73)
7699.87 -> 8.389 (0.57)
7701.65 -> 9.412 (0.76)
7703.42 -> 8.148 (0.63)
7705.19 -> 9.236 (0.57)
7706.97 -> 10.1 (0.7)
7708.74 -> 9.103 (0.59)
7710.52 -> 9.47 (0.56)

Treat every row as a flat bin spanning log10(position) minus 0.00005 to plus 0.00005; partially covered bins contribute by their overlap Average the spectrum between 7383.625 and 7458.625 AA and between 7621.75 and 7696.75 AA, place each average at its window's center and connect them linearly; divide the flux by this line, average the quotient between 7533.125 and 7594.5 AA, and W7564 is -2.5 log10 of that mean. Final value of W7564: -0.06 mag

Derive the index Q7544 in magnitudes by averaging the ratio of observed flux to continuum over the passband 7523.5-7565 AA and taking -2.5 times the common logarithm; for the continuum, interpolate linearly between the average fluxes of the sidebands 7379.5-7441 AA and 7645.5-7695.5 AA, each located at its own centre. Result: -0.07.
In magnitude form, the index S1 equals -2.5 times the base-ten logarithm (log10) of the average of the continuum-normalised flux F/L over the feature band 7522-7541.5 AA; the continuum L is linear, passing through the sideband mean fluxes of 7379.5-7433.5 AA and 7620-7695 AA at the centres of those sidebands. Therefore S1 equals -0.06 mag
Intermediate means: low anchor 9.29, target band 9.62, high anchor 8.9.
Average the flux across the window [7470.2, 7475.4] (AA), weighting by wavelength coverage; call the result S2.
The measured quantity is 9.78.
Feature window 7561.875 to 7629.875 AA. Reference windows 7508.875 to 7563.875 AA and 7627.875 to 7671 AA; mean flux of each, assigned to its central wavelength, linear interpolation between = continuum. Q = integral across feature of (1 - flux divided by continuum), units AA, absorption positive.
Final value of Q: -1.5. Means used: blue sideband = 9.59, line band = 9.38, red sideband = 8.81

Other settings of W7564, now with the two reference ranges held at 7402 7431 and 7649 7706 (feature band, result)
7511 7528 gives -0.09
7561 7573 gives -0.10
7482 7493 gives -0.08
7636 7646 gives -0.08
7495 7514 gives -0.03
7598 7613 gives -0.06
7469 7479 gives -0.05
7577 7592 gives -0.07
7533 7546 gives -0.10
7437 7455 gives 0.00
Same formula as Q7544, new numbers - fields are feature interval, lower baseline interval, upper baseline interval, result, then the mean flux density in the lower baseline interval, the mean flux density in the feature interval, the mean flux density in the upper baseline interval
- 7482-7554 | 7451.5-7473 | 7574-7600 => -0.021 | 9.37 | 9.55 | 9.35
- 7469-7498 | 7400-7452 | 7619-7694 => -0.041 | 9.23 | 9.5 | 8.9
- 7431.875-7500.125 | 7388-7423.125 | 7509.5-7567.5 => 0.004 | 9.23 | 9.35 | 9.58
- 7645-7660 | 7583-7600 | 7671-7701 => 0.038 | 9.21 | 8.64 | 8.81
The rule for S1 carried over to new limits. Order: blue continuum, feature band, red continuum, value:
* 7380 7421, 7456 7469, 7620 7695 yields -0.02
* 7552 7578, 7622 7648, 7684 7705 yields -0.03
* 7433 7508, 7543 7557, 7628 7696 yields -0.06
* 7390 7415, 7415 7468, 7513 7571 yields 0.00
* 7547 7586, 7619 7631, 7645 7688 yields -0.05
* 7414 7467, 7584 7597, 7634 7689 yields -0.03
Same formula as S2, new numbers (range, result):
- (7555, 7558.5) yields 9.43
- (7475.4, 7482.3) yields 9.06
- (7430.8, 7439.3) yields 9.5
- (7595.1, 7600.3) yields 9.32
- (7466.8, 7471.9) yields 9.41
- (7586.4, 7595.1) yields 9.37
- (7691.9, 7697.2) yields 9.18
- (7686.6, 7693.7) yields 8.8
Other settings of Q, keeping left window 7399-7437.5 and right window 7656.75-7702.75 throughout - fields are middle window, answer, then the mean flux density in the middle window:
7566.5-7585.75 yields -1.6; 9.62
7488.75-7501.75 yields -0.1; 9.17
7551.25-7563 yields -0.5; 9.3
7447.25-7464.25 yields 0.1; 9.12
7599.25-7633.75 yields -1.7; 9.24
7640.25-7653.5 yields -0.3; 8.95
